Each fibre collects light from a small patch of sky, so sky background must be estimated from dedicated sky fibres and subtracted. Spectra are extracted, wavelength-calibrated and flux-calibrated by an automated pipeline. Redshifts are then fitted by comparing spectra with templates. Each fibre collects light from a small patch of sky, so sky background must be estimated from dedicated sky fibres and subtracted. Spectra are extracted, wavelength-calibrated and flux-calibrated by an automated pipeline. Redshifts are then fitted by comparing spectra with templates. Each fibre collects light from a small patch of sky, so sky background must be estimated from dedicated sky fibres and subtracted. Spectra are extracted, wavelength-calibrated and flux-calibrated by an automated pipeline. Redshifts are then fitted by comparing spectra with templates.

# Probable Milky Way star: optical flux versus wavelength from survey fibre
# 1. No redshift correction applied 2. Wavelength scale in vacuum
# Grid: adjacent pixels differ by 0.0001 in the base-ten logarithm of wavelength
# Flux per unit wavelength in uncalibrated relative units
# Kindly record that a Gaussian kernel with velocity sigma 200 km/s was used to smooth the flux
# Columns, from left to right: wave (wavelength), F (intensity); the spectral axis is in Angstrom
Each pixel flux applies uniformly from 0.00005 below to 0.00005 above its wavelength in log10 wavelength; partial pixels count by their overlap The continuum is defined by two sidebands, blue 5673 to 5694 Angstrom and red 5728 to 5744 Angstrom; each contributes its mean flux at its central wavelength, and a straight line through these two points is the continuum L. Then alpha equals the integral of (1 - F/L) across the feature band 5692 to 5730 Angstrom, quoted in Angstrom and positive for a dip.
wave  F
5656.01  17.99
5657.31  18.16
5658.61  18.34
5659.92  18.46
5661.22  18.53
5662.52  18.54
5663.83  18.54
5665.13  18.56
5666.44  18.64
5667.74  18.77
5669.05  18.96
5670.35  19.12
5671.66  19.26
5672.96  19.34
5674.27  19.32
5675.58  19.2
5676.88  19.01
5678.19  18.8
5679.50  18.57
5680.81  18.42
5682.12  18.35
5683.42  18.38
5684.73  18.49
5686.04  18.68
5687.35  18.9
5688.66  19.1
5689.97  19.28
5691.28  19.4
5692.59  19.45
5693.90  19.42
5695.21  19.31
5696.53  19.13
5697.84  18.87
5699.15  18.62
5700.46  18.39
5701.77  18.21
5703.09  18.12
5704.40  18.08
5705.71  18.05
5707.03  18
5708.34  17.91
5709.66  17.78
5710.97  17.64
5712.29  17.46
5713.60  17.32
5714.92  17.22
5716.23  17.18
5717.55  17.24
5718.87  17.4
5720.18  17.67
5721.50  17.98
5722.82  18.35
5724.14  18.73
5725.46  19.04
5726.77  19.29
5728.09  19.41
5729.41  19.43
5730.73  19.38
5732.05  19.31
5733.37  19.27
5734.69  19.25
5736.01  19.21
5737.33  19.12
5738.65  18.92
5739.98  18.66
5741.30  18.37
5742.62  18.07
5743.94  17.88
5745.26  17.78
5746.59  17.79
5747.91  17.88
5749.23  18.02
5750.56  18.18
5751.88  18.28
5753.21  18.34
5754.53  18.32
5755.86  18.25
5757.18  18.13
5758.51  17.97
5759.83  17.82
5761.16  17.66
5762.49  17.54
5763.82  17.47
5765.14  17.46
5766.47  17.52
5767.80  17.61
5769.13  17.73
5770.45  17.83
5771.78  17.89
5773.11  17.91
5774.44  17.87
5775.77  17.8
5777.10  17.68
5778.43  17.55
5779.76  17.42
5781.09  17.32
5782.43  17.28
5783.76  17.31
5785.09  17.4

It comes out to 1.3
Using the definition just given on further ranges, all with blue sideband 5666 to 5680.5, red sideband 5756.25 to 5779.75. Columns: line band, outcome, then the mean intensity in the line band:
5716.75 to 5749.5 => -0.6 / 18.5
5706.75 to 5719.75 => 0.7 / 17.5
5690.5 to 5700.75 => -0.2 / 19.1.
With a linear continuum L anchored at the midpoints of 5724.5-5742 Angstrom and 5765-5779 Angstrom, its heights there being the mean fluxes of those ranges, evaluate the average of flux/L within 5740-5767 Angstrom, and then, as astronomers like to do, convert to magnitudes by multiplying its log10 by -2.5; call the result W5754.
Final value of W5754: 0.03 mag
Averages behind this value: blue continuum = 19.1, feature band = 18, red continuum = 17.7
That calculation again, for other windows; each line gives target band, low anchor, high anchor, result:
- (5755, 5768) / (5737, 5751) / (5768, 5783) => 0.01 mag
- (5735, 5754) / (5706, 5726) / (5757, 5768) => -0.04 mag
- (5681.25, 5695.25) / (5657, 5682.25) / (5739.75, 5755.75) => -0.02 mag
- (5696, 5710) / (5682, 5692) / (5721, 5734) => 0.04 mag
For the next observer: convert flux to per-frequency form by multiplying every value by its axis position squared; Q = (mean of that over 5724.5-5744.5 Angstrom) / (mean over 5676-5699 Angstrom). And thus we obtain 1.0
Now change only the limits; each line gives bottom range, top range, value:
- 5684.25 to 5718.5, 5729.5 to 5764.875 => 1.02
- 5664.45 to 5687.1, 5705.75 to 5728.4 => 0.97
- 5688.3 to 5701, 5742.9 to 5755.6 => 0.96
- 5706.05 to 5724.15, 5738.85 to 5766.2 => 1.03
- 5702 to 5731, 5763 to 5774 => 0.99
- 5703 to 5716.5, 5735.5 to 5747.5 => 1.05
